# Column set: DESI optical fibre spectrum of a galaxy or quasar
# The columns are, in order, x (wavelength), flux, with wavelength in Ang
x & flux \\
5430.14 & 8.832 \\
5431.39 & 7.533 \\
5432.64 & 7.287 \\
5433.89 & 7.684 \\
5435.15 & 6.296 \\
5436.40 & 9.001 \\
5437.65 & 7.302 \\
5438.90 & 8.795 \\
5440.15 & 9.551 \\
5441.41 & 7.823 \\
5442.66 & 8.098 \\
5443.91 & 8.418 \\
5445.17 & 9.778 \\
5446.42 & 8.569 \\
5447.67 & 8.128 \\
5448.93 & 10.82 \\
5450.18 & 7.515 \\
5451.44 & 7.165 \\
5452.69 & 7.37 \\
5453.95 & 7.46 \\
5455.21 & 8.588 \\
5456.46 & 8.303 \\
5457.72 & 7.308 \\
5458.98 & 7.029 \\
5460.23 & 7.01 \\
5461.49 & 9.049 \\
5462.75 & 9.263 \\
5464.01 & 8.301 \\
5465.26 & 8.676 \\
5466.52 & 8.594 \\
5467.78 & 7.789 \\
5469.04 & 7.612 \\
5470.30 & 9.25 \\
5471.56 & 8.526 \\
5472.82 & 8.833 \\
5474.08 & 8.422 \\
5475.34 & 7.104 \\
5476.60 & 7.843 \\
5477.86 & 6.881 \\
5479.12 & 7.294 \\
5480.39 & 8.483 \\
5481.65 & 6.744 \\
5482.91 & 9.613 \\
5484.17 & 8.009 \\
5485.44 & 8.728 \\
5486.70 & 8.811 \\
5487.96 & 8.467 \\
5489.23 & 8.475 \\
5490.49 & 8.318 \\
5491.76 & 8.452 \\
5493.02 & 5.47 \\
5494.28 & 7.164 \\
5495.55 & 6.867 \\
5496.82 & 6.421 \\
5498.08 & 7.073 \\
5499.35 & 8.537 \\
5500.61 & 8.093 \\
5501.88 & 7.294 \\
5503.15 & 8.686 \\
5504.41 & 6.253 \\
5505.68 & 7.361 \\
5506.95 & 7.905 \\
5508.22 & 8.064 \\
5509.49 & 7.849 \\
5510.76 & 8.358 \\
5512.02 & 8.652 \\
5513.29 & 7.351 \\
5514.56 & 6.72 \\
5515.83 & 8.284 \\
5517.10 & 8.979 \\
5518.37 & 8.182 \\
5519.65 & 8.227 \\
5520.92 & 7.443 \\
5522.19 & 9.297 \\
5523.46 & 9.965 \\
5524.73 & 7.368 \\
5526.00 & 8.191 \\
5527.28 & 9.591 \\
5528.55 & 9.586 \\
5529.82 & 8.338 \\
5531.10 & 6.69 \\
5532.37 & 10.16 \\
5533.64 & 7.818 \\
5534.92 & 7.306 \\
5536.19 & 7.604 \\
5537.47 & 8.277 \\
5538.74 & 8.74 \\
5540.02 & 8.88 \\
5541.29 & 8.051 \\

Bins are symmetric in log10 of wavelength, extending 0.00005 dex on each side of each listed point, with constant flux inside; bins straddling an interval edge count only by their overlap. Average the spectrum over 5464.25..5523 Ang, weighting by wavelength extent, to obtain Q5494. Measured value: 7.95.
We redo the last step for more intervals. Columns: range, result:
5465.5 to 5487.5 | 8.16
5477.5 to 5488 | 8.13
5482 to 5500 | 7.87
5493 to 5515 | 7.51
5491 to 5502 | 7.27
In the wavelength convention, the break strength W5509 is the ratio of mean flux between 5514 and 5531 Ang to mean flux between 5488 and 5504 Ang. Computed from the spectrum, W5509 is 1.1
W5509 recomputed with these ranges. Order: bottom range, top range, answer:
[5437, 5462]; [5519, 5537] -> 1.02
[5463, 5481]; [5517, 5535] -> 1.04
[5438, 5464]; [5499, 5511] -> 0.94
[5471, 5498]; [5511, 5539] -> 1.06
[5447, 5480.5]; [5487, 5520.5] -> 0.96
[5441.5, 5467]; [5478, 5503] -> 0.94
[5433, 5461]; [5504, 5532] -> 1.01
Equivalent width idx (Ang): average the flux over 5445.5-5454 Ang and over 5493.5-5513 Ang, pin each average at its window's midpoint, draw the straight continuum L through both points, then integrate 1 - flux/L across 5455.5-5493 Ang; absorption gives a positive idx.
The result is -0.8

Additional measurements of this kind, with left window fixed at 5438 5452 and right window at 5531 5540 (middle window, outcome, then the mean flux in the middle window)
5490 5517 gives 2.4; 7.6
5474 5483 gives 0.9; 7.65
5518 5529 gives -0.5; 8.64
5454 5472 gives 0.6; 8.21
